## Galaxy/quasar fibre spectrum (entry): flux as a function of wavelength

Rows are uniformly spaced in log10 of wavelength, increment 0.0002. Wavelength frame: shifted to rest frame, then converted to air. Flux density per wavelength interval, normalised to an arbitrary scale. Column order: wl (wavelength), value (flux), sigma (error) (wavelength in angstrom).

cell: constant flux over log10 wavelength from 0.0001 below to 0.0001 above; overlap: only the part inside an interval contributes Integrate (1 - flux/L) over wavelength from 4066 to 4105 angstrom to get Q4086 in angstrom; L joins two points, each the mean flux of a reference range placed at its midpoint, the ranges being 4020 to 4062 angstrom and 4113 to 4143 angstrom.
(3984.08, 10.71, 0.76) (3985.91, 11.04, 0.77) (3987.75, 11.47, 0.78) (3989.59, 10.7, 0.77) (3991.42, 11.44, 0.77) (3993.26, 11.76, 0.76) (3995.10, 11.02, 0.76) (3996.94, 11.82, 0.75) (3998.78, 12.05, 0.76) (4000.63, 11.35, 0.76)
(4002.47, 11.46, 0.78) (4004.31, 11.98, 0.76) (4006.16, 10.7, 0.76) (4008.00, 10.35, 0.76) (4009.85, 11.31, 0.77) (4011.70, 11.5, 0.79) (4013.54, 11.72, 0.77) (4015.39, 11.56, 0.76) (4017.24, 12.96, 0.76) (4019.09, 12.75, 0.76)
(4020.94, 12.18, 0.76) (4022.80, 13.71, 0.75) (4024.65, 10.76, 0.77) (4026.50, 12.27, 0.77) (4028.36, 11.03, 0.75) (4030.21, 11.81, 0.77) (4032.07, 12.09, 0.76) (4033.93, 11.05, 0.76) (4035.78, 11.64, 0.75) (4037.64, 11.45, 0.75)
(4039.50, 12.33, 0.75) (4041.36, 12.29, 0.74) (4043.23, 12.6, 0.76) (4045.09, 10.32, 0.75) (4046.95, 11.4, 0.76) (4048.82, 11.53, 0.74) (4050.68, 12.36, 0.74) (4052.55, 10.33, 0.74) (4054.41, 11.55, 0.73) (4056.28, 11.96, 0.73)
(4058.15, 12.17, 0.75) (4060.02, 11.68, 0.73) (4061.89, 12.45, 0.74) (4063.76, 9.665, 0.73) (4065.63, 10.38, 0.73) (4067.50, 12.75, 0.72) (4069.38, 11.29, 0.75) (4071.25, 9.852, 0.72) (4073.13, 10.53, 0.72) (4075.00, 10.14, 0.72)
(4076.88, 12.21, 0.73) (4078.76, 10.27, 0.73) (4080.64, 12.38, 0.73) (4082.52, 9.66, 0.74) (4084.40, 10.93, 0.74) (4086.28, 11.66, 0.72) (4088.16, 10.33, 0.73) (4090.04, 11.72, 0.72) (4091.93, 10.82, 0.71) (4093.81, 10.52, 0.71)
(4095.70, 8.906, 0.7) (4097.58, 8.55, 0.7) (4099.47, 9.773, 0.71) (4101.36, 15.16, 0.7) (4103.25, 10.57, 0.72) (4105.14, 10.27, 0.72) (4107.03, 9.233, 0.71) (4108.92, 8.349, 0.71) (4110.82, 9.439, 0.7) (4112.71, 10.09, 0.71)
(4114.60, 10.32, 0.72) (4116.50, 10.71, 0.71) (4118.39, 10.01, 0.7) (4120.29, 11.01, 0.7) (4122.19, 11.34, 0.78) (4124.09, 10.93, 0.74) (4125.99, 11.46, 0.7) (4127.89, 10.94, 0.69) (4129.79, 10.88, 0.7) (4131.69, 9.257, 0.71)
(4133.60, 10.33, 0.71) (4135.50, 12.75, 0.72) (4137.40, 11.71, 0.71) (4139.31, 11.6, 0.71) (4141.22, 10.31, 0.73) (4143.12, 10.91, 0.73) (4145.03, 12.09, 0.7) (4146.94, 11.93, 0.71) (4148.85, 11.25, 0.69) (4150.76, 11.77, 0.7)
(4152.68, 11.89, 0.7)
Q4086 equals 1.5 angstrom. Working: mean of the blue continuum 11.8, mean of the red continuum 10.9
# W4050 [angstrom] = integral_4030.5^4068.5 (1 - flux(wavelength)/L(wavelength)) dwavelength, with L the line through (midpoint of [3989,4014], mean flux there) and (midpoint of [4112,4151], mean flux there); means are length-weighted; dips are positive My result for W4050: -1.2 angstrom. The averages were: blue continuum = 11.4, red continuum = 11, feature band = 11.6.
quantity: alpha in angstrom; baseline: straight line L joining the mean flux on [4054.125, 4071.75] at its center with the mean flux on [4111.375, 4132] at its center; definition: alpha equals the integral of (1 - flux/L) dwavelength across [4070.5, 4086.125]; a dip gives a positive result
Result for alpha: 0.56 angstrom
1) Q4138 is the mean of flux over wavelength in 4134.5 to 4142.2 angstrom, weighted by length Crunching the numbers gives 11.6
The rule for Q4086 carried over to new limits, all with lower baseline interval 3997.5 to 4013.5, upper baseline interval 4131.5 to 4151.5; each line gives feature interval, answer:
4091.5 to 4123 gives 2.94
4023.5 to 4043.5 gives -0.68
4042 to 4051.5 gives -0.25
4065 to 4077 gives 0.42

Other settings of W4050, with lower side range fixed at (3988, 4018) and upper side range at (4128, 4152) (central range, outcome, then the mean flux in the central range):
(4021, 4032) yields -0.5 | 11.9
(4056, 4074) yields 0.2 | 11.2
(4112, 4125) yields 0.7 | 10.6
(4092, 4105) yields 0.8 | 10.6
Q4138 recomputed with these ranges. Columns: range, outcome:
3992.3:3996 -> 11.4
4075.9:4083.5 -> 11.1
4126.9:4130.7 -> 10.9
